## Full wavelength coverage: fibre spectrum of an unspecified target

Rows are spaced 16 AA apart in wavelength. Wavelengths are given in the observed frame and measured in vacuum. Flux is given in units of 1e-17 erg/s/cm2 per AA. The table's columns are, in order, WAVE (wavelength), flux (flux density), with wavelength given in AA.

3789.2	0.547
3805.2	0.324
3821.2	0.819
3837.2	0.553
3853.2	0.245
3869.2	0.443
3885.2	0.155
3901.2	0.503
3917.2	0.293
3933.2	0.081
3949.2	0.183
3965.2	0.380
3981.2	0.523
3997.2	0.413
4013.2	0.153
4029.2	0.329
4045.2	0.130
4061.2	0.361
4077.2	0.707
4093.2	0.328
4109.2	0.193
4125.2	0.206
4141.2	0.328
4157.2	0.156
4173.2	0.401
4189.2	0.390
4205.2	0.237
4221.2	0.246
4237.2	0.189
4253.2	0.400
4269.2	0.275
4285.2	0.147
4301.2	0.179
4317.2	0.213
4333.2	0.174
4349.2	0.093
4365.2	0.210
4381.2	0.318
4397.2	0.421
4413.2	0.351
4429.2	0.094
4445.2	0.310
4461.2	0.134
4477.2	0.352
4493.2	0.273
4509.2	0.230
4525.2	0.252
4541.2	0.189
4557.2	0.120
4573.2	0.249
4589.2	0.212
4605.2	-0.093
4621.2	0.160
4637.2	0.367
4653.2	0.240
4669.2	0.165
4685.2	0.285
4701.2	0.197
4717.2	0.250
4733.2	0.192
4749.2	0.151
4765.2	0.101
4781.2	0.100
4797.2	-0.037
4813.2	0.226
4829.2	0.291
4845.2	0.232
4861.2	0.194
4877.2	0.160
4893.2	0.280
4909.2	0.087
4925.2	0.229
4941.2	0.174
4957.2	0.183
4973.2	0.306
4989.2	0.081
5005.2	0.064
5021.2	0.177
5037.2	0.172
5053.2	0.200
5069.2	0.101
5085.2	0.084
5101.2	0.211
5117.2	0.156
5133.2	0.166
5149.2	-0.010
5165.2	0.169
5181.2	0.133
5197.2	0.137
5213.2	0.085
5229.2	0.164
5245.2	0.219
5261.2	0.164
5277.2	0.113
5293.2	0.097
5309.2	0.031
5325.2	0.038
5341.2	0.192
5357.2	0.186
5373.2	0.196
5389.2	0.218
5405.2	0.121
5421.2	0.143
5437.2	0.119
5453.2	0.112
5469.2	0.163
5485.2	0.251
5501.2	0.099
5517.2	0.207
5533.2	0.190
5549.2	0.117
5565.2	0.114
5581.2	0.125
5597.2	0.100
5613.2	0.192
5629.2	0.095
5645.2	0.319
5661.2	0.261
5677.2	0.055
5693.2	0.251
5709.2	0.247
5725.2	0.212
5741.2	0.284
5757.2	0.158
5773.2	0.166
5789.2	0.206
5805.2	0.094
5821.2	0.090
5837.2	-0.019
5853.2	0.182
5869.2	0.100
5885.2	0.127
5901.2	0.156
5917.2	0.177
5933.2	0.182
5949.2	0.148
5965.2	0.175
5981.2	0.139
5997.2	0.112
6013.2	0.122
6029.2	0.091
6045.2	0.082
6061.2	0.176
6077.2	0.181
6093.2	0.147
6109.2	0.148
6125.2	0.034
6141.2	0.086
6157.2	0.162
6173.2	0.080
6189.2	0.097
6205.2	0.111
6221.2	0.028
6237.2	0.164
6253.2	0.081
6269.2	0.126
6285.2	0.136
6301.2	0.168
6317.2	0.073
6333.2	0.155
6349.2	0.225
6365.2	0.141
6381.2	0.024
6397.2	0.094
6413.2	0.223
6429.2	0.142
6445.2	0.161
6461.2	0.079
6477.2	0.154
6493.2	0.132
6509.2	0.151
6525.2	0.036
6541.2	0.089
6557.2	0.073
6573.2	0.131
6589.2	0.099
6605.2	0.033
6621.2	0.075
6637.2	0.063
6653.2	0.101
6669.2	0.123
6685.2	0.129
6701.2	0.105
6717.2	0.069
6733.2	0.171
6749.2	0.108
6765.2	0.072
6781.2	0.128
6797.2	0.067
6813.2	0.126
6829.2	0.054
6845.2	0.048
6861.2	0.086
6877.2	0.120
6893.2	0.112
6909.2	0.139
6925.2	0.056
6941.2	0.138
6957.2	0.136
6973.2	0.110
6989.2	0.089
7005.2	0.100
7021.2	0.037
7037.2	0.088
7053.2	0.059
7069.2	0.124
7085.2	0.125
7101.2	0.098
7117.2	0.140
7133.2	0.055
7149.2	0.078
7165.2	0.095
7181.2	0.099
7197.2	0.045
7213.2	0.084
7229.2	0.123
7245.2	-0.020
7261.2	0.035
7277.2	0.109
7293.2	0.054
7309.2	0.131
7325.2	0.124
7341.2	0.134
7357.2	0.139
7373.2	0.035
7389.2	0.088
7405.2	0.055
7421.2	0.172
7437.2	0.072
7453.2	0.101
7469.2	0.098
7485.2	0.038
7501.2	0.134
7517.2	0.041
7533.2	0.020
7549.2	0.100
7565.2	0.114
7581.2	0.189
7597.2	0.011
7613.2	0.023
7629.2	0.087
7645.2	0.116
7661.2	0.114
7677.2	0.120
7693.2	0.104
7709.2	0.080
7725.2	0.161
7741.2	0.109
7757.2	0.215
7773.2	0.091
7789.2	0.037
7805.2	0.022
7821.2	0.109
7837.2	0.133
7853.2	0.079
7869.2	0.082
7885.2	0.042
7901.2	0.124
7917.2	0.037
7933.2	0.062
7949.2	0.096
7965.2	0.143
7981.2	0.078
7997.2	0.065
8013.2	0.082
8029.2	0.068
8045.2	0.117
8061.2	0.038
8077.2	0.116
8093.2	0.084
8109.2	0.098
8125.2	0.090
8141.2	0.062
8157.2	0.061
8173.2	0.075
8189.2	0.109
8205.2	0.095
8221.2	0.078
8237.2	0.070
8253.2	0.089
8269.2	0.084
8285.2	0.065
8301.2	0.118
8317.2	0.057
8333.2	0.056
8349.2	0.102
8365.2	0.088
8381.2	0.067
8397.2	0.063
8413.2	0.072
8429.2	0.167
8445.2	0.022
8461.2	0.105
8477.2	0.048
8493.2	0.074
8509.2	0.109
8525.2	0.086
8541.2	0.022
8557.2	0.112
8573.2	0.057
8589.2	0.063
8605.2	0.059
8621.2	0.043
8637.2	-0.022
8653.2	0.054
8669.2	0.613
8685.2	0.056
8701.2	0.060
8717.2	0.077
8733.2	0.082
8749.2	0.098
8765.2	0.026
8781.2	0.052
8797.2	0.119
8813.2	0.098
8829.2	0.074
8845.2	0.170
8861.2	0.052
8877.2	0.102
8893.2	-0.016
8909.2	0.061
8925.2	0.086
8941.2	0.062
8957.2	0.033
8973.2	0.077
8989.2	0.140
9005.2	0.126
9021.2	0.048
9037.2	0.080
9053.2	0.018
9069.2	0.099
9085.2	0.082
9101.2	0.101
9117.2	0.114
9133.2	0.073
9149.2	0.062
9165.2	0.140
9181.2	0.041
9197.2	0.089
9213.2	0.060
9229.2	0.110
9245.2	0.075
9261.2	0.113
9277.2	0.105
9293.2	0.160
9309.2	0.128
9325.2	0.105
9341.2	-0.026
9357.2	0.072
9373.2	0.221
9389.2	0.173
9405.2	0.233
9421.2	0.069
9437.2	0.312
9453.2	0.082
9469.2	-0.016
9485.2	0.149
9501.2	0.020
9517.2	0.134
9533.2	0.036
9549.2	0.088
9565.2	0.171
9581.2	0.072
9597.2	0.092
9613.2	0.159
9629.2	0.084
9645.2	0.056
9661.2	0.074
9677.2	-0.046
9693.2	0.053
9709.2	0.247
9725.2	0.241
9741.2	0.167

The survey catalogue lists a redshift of 1.324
